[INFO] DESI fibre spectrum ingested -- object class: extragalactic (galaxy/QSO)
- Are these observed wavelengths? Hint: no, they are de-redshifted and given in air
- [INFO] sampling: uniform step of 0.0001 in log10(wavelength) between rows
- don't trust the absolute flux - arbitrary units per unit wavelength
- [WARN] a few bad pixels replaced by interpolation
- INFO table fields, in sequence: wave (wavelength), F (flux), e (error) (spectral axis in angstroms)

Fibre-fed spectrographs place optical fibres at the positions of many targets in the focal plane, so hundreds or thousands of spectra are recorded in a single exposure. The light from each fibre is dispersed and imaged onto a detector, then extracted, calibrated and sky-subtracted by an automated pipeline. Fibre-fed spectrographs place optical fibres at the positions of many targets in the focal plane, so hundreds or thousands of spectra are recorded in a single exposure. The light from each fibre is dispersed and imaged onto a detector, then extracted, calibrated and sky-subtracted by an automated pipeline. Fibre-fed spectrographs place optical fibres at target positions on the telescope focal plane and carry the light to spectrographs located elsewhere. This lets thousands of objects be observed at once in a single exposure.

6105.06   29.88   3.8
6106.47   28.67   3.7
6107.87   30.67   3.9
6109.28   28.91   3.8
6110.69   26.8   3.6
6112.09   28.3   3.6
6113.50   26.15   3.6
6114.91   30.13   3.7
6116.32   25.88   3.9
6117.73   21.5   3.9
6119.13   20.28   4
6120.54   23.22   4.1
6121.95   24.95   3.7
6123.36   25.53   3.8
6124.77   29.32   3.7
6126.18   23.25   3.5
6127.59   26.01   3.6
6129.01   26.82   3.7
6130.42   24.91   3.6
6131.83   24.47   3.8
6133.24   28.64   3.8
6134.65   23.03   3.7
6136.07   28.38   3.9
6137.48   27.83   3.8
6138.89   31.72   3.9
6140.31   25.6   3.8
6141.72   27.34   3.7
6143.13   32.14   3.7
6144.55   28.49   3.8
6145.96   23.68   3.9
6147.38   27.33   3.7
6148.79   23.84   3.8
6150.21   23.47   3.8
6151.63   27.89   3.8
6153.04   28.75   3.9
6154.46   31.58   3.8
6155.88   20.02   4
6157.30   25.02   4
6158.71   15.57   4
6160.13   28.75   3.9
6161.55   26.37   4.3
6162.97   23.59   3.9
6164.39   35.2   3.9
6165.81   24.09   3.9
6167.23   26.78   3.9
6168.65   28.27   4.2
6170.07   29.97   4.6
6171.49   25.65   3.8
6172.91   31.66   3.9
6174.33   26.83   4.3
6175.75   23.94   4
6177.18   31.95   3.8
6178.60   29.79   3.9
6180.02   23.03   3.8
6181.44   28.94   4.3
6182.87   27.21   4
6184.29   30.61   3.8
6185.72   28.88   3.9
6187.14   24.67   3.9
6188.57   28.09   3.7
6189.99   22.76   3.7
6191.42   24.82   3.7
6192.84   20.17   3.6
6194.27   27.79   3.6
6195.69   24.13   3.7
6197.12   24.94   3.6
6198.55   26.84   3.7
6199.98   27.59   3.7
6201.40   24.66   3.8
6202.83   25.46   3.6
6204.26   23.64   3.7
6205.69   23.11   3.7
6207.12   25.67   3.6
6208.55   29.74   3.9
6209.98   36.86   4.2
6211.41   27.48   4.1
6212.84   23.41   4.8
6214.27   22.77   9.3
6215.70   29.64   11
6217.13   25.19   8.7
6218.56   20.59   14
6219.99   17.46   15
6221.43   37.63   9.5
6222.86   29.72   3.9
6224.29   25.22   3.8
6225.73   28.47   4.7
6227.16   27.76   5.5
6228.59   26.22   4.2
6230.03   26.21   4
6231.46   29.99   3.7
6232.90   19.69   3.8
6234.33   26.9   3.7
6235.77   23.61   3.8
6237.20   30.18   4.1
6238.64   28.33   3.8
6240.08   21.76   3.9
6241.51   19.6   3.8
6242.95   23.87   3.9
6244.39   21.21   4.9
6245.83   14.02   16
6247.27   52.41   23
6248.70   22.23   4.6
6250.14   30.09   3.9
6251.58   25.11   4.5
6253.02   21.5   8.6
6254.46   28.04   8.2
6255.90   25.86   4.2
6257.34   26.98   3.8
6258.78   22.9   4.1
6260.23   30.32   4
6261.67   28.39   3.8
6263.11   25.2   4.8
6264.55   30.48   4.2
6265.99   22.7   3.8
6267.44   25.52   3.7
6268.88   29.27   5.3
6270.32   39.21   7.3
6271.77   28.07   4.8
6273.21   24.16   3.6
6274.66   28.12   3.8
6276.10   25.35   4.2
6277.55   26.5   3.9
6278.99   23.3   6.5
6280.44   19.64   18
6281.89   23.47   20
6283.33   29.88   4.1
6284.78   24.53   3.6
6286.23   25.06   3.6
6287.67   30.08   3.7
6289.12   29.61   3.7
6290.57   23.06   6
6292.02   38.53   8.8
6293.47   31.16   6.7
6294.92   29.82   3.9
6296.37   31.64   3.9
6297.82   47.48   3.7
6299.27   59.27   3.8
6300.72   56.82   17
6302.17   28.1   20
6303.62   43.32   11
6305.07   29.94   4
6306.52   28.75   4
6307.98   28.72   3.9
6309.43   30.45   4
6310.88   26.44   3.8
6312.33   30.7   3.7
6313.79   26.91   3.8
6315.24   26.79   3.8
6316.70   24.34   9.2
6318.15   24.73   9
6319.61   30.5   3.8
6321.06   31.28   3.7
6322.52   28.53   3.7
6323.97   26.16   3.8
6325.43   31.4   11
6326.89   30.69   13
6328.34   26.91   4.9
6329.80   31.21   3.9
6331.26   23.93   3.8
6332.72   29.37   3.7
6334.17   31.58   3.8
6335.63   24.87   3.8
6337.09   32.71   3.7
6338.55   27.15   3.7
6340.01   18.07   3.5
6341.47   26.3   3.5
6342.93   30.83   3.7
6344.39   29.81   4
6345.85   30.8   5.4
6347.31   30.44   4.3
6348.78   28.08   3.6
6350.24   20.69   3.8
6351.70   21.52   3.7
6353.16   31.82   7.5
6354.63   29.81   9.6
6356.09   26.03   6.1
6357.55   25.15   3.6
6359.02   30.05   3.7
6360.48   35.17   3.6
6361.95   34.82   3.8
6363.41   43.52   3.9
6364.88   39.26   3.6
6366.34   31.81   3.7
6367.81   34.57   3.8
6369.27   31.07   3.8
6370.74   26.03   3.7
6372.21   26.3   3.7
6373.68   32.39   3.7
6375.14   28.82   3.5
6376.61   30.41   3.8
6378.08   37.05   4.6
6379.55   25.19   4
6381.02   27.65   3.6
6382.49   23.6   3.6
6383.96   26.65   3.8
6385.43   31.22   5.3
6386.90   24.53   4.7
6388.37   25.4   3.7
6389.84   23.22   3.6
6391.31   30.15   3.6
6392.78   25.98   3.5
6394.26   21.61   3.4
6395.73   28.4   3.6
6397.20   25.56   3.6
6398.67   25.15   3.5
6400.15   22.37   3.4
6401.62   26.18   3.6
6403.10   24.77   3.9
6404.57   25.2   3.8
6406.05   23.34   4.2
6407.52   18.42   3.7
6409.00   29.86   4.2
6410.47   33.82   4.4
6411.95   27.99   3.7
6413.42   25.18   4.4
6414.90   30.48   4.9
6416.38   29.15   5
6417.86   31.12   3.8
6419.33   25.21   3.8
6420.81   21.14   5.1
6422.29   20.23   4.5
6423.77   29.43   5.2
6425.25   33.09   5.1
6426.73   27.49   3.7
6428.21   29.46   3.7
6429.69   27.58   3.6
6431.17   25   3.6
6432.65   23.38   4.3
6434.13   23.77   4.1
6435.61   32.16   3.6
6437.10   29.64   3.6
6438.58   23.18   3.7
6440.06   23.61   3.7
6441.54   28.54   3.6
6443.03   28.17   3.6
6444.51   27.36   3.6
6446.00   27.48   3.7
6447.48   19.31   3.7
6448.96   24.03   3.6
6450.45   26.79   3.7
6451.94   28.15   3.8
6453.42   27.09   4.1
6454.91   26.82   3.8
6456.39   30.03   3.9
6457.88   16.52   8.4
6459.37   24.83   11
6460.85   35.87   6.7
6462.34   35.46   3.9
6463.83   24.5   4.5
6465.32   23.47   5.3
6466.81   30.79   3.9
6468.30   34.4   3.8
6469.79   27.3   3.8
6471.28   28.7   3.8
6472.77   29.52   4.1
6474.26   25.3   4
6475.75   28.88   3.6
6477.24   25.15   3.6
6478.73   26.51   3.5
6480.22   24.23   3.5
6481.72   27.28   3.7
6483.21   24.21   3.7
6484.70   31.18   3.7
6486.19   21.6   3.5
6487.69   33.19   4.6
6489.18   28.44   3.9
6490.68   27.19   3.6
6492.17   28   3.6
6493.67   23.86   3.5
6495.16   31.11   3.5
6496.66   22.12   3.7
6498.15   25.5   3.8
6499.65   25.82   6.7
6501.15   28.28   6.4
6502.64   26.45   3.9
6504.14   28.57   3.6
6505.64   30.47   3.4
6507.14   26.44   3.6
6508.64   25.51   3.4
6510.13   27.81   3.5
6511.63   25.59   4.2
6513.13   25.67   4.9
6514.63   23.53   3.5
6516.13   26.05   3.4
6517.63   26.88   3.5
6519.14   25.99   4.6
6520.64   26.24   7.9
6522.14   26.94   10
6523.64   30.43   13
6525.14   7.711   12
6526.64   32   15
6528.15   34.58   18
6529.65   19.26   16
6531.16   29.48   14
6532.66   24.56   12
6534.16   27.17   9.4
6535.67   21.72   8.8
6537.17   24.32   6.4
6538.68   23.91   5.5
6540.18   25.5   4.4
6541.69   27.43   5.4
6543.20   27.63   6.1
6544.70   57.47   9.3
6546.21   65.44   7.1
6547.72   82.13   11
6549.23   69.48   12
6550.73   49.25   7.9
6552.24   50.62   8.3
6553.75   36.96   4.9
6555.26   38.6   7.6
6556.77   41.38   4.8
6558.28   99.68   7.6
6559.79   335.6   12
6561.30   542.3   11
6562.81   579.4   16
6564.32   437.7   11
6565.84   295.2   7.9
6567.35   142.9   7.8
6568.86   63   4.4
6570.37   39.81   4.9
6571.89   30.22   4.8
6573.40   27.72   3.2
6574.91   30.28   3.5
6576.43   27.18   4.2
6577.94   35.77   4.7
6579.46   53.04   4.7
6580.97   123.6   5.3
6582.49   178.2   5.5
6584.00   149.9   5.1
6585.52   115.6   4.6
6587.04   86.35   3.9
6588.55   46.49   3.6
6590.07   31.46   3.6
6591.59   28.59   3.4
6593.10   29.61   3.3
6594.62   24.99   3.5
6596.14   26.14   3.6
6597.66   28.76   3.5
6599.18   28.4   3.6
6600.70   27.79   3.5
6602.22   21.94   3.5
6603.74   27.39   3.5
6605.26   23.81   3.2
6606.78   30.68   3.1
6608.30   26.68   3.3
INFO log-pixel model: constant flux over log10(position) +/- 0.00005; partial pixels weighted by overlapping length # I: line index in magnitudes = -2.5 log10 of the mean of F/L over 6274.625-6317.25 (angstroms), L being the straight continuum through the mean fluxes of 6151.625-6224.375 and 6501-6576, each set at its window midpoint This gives 0.34 mag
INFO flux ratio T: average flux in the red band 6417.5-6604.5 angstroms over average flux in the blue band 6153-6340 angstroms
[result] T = 1.9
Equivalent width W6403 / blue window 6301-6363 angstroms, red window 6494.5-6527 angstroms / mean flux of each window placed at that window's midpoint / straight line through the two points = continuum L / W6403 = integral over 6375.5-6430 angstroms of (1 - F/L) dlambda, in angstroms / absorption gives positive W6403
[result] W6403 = 1.9 angstroms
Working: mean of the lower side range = 29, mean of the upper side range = 26.1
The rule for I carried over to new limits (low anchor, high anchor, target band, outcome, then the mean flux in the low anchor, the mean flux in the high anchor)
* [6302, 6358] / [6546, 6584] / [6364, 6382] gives 0.49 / 28.3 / 140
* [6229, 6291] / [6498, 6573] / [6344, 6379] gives 0.42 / 26.3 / 77.7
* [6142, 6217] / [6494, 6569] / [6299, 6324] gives 0.38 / 26.6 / 77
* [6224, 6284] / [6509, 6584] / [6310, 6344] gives 0.41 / 26.4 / 84.7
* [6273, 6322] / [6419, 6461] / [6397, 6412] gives 0.07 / 30.6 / 26.3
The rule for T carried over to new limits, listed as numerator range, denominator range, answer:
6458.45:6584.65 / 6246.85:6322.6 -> 2.09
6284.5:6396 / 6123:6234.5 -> 1.13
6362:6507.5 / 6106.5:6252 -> 1.04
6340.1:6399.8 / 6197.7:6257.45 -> 1.10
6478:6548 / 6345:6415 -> 1.01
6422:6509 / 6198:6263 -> 1.03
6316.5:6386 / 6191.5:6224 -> 1.12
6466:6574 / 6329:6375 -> 2.11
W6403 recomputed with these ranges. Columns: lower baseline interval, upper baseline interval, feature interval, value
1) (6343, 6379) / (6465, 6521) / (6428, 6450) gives 1.86 angstroms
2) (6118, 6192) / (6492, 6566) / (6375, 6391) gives 7.90 angstroms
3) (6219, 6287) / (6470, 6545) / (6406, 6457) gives -0.20 angstroms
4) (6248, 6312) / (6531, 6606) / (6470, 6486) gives 9.93 angstroms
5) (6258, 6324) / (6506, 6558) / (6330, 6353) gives 2.61 angstroms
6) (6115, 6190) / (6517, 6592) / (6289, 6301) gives 2.60 angstroms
